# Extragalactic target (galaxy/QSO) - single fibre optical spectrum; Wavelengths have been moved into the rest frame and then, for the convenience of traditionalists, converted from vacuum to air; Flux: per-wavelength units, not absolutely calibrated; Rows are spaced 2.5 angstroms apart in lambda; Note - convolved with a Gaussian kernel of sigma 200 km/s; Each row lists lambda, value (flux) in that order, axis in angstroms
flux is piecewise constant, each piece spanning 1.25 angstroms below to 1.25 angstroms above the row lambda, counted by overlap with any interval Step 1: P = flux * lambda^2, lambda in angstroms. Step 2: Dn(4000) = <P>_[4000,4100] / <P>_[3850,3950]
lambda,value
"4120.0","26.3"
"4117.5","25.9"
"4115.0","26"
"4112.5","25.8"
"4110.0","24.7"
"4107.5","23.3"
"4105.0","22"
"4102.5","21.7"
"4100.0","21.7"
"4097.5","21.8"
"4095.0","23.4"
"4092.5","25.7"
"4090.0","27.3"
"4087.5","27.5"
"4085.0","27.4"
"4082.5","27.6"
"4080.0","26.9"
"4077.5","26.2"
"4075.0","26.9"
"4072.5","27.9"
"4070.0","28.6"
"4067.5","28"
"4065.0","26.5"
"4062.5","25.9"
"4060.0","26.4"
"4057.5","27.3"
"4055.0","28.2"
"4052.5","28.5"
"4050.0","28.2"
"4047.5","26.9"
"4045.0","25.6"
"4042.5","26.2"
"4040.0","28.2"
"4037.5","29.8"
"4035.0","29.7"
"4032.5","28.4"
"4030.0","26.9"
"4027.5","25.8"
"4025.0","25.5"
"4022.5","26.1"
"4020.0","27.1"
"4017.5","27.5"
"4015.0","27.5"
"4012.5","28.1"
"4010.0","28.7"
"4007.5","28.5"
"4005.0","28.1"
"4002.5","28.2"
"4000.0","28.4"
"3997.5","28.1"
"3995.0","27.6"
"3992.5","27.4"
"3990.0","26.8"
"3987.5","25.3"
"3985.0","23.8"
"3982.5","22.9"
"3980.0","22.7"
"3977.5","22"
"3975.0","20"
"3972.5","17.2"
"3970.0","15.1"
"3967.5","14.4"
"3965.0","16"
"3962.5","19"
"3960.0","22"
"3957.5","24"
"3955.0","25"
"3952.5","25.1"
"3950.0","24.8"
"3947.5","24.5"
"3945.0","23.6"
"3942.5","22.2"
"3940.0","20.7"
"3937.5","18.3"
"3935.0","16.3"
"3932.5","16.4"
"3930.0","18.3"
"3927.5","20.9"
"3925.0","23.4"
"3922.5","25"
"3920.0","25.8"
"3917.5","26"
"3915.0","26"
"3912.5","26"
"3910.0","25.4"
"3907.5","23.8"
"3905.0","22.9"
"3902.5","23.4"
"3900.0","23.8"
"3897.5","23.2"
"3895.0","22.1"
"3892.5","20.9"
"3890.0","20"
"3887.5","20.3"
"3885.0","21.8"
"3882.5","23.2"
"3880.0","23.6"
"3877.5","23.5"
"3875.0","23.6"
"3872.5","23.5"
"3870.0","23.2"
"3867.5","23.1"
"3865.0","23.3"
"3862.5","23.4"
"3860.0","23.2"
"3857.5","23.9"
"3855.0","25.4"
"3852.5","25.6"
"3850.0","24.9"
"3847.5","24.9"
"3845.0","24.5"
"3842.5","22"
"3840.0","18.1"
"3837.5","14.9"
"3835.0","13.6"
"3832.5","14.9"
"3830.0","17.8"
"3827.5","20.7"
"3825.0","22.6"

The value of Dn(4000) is 1.3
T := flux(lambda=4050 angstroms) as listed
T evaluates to 28.2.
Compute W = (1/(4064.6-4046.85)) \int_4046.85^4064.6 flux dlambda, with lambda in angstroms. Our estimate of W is 27.3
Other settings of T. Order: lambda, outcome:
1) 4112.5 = 25.8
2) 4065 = 26.5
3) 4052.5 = 28.5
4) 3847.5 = 24.9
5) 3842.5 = 22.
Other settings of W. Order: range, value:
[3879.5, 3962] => 22.6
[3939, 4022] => 24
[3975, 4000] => 25.1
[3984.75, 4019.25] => 27.5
